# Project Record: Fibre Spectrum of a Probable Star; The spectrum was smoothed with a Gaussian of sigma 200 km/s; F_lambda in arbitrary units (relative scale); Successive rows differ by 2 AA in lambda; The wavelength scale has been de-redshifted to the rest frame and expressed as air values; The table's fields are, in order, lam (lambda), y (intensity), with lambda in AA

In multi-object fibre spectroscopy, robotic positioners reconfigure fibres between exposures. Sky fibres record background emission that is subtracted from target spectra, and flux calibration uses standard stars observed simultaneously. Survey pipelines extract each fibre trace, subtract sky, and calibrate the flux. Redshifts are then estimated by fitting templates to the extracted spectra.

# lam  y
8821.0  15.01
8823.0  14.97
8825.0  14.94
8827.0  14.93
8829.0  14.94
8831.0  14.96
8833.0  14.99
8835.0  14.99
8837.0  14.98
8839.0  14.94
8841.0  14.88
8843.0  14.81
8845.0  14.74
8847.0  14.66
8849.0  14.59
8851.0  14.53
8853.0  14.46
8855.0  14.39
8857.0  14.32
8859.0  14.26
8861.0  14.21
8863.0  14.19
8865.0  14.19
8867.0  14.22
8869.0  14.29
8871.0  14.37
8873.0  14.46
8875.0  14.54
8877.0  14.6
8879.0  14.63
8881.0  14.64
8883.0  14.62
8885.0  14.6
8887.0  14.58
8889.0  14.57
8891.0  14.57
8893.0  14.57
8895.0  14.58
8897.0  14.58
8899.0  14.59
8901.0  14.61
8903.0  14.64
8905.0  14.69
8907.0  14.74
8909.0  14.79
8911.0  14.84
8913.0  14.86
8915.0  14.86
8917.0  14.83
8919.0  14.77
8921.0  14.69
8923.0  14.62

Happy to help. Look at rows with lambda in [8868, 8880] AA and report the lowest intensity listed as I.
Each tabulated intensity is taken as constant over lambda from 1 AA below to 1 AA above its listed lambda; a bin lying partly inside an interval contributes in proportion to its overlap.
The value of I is 14.29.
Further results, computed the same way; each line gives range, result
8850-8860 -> 14.26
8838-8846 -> 14.74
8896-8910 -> 14.58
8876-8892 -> 14.57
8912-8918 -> 14.83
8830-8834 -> 14.96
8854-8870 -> 14.19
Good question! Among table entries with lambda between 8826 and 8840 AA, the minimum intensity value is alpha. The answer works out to 14.93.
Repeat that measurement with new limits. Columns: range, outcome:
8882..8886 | 14.6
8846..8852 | 14.53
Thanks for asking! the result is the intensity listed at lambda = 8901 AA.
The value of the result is 14.61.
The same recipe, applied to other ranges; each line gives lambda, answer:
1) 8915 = 14.86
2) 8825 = 14.94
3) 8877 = 14.6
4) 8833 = 14.99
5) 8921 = 14.69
